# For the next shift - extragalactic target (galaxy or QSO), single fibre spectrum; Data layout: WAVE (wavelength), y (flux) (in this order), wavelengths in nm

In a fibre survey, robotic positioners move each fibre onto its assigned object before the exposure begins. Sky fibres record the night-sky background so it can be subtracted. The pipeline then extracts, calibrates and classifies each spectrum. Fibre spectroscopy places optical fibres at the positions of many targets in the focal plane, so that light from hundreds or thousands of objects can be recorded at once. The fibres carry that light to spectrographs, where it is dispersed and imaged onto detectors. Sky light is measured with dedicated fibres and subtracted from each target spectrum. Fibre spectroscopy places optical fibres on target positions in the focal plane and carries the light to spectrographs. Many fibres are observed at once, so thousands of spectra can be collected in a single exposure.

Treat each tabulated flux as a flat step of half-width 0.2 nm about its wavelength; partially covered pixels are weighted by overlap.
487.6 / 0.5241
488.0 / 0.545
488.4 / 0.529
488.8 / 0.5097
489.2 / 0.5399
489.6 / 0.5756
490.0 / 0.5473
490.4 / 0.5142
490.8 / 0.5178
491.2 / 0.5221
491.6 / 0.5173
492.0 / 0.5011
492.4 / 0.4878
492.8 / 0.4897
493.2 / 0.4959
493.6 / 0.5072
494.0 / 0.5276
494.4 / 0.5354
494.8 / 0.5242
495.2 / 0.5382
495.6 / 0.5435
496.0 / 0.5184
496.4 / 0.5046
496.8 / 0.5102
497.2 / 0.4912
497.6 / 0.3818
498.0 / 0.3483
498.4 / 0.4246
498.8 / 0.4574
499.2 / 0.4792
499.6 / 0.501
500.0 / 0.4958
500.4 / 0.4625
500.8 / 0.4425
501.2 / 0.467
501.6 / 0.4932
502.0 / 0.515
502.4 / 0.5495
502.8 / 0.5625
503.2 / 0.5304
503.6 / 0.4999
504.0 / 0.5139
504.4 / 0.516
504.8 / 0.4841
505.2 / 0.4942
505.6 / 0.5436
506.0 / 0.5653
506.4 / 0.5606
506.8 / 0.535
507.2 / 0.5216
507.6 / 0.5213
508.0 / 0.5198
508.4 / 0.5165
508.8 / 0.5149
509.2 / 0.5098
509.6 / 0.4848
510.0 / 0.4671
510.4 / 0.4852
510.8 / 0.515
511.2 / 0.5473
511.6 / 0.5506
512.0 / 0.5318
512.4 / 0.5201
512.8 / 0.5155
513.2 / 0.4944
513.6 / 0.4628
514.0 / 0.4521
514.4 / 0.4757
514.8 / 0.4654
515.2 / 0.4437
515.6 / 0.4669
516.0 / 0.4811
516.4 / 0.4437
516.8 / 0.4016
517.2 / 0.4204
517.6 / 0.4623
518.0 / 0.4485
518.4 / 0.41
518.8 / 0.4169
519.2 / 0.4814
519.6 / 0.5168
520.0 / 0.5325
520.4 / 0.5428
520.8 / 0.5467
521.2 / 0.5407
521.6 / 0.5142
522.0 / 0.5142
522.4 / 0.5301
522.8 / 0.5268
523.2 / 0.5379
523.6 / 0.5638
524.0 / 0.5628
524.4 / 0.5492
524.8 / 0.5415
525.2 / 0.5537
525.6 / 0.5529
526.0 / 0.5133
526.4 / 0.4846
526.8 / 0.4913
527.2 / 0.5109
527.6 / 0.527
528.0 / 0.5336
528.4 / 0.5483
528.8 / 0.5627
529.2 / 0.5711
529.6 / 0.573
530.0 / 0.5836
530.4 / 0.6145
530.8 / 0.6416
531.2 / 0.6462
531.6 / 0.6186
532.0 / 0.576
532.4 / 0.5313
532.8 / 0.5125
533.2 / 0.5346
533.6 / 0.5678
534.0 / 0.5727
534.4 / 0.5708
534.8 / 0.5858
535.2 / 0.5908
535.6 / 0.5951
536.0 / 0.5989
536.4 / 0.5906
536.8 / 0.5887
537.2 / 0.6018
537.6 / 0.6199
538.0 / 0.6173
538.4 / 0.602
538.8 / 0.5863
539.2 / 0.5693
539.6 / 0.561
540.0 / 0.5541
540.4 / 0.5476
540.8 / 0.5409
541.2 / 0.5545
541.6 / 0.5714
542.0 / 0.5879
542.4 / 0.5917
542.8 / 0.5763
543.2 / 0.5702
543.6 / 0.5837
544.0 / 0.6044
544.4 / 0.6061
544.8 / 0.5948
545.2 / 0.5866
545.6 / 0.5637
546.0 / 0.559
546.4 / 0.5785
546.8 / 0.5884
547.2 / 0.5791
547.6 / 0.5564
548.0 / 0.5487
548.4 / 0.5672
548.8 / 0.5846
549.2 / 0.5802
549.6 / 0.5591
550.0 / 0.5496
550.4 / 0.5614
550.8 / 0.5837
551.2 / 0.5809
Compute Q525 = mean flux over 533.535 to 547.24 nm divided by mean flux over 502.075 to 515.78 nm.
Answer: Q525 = 1.14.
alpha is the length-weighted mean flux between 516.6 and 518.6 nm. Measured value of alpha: 0.429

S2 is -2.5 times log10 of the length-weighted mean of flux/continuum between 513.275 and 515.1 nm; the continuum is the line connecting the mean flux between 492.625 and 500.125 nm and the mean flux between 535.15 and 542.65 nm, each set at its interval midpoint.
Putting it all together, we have 0.137 mag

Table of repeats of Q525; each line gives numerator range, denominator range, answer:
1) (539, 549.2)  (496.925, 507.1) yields 1.16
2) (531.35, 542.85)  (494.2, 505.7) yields 1.17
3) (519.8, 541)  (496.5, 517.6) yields 1.14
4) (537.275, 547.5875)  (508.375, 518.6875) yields 1.21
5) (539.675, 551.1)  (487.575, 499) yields 1.14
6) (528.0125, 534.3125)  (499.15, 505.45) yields 1.15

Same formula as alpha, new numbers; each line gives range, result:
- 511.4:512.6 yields 0.534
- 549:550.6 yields 0.563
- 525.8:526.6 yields 0.499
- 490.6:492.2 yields 0.515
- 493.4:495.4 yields 0.527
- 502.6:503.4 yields 0.546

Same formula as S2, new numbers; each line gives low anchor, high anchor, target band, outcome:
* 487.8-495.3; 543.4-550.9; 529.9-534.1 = -0.04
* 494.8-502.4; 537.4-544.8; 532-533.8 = 0.04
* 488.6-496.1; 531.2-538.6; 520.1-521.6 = 0.05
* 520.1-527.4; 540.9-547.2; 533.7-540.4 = -0.04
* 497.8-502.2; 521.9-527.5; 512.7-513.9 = 0.03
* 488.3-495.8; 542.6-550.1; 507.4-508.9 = 0.04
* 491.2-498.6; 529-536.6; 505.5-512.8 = 0.01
